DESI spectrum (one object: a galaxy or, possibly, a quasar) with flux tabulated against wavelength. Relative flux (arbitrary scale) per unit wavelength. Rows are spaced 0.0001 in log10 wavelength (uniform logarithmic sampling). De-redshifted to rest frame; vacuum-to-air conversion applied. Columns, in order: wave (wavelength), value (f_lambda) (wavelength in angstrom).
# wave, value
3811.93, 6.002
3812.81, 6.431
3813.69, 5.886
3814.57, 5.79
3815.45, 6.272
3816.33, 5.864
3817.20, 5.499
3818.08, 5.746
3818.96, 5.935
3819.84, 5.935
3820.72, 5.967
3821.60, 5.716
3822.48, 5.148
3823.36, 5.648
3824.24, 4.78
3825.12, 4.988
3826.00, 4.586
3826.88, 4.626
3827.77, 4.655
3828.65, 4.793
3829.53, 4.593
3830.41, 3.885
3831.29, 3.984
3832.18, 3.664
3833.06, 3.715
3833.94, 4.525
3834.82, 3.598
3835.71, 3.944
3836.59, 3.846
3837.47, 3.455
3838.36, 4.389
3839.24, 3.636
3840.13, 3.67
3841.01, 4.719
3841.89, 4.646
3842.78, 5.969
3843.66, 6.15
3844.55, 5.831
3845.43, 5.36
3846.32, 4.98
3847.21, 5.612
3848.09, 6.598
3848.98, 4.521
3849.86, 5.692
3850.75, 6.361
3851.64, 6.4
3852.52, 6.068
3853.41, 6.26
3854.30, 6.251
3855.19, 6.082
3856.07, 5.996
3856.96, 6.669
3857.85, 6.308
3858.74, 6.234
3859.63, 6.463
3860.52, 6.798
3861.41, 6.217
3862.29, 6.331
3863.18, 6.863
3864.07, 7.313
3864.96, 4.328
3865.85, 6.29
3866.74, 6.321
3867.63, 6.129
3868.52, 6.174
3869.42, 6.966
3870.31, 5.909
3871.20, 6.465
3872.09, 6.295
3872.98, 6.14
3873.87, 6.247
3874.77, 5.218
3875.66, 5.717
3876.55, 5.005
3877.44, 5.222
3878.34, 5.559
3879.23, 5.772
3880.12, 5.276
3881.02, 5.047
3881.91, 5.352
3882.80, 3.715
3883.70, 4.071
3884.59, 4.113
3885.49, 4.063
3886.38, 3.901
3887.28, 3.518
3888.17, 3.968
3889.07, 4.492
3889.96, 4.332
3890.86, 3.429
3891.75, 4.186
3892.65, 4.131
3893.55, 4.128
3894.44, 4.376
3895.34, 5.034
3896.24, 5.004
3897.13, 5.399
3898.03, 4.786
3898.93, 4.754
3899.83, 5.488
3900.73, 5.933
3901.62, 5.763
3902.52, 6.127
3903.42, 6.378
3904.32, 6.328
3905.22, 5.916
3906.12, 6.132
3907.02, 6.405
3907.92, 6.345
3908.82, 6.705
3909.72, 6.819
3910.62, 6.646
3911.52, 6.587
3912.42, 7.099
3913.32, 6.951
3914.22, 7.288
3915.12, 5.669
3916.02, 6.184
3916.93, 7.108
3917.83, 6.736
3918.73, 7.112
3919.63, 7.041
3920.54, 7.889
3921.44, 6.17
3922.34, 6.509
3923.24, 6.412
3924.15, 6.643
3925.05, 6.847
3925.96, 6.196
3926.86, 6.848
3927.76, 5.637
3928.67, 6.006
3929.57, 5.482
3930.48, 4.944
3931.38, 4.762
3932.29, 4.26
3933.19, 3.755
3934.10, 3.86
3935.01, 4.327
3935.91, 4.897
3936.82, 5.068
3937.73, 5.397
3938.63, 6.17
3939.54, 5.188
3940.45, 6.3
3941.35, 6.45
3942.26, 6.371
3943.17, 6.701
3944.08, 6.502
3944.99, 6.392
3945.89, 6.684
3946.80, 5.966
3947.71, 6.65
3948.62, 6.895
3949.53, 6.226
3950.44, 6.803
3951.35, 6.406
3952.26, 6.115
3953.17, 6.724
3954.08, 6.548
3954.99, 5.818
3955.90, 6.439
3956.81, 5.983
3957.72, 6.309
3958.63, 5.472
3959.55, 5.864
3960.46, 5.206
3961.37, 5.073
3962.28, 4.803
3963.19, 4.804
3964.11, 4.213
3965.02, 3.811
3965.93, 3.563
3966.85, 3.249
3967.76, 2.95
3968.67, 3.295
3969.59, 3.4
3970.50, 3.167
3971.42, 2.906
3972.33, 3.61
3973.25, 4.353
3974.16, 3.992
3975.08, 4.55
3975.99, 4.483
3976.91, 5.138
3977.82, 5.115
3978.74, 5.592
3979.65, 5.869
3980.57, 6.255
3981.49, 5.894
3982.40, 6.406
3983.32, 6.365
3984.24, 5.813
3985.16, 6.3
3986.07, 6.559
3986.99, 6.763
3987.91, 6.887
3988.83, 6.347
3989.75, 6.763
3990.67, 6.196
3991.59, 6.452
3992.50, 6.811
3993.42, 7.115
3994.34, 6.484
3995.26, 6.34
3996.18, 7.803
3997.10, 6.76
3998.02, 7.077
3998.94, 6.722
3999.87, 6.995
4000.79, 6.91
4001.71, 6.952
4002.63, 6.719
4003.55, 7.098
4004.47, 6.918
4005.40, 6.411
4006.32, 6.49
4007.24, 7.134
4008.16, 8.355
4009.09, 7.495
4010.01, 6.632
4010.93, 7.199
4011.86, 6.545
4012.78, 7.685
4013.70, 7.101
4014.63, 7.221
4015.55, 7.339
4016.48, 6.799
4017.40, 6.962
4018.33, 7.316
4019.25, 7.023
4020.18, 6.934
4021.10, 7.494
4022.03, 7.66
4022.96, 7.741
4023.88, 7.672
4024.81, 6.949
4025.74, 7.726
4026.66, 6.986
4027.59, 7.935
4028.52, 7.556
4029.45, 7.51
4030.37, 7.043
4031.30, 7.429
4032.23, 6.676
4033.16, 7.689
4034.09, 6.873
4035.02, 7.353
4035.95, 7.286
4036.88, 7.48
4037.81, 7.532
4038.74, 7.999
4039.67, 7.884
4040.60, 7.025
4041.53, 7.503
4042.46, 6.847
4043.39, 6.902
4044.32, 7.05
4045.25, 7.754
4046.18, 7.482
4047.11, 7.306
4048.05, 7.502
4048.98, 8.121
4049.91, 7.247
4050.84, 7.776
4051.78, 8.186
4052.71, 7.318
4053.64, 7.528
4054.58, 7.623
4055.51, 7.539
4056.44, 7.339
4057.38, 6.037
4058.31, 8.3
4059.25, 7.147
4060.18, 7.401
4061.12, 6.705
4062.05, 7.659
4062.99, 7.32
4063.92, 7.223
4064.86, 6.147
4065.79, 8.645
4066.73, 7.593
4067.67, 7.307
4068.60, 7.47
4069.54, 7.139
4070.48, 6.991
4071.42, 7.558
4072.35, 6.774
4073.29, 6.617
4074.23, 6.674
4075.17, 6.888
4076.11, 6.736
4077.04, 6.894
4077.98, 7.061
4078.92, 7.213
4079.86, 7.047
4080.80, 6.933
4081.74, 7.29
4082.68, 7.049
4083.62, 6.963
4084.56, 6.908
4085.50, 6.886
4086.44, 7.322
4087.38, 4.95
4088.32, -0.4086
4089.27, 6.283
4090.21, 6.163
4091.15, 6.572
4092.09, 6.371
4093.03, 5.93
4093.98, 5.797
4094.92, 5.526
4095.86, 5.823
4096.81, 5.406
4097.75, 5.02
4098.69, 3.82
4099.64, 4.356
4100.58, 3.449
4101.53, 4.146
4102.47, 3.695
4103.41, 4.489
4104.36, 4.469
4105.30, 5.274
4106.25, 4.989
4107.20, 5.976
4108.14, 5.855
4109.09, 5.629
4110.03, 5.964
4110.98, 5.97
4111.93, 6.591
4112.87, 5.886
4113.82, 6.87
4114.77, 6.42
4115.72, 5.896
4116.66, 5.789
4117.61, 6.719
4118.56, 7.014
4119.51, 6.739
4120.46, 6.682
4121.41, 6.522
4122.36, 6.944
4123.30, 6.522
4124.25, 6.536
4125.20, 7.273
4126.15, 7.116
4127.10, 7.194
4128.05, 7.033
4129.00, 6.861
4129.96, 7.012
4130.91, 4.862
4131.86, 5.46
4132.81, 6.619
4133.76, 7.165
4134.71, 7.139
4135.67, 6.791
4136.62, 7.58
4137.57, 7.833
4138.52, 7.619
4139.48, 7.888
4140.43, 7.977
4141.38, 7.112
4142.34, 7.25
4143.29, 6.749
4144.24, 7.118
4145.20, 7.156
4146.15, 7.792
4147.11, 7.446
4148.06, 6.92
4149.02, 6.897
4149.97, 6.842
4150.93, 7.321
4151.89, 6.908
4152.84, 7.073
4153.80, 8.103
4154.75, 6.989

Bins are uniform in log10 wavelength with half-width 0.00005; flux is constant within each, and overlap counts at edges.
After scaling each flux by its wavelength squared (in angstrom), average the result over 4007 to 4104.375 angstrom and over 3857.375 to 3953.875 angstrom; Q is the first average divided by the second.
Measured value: 1.27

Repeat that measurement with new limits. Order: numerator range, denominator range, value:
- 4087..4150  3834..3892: 1.31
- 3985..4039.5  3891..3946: 1.27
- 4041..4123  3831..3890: 1.36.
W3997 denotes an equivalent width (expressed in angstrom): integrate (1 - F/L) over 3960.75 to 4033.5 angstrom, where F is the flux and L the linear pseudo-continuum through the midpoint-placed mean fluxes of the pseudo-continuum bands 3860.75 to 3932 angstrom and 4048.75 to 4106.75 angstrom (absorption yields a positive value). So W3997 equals -1.3 angstrom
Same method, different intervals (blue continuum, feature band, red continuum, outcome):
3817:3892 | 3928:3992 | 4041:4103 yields 5.3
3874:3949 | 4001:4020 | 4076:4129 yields -4.1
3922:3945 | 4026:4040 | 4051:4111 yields -3.0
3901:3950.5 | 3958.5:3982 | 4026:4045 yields 7.6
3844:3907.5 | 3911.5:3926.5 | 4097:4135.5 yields -3.0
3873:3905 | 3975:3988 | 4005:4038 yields 1.4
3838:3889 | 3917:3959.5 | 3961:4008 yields -3.2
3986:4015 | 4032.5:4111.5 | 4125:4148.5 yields 4.6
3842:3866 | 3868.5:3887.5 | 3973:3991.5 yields 2.4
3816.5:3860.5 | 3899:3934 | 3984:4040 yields -0.9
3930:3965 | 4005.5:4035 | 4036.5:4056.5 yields -1.0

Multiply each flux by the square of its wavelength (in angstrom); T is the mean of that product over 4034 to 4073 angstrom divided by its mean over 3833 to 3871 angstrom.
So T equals 1.5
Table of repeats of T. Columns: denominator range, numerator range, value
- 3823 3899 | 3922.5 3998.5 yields 1.15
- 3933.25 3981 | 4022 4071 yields 1.47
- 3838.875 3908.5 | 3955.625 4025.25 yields 1.18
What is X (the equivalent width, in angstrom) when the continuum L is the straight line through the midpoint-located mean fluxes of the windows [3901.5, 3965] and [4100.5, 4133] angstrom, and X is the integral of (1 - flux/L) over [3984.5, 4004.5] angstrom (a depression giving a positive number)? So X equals -2.4 angstrom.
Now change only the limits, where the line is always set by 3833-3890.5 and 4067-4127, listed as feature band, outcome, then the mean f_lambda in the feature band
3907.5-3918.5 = -2.3 angstrom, 6.69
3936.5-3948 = -1.1 angstrom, 6.15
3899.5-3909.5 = -1.2 angstrom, 6.16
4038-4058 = -4.9 angstrom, 7.44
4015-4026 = -2.6 angstrom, 7.29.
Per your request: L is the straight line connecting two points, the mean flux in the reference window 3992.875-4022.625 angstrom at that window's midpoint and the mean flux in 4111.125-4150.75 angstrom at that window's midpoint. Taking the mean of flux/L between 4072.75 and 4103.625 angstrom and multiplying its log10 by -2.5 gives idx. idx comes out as 0.19 mag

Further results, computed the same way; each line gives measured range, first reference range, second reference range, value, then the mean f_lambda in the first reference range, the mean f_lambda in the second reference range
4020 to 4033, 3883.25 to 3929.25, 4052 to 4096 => -0.14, 5.72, 6.79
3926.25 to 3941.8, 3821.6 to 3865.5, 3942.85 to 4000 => 0.06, 5.26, 5.69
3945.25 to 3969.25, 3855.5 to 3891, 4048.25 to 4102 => 0.10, 5.52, 6.59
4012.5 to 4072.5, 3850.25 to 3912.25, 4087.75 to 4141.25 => -0.24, 5.61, 6.03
